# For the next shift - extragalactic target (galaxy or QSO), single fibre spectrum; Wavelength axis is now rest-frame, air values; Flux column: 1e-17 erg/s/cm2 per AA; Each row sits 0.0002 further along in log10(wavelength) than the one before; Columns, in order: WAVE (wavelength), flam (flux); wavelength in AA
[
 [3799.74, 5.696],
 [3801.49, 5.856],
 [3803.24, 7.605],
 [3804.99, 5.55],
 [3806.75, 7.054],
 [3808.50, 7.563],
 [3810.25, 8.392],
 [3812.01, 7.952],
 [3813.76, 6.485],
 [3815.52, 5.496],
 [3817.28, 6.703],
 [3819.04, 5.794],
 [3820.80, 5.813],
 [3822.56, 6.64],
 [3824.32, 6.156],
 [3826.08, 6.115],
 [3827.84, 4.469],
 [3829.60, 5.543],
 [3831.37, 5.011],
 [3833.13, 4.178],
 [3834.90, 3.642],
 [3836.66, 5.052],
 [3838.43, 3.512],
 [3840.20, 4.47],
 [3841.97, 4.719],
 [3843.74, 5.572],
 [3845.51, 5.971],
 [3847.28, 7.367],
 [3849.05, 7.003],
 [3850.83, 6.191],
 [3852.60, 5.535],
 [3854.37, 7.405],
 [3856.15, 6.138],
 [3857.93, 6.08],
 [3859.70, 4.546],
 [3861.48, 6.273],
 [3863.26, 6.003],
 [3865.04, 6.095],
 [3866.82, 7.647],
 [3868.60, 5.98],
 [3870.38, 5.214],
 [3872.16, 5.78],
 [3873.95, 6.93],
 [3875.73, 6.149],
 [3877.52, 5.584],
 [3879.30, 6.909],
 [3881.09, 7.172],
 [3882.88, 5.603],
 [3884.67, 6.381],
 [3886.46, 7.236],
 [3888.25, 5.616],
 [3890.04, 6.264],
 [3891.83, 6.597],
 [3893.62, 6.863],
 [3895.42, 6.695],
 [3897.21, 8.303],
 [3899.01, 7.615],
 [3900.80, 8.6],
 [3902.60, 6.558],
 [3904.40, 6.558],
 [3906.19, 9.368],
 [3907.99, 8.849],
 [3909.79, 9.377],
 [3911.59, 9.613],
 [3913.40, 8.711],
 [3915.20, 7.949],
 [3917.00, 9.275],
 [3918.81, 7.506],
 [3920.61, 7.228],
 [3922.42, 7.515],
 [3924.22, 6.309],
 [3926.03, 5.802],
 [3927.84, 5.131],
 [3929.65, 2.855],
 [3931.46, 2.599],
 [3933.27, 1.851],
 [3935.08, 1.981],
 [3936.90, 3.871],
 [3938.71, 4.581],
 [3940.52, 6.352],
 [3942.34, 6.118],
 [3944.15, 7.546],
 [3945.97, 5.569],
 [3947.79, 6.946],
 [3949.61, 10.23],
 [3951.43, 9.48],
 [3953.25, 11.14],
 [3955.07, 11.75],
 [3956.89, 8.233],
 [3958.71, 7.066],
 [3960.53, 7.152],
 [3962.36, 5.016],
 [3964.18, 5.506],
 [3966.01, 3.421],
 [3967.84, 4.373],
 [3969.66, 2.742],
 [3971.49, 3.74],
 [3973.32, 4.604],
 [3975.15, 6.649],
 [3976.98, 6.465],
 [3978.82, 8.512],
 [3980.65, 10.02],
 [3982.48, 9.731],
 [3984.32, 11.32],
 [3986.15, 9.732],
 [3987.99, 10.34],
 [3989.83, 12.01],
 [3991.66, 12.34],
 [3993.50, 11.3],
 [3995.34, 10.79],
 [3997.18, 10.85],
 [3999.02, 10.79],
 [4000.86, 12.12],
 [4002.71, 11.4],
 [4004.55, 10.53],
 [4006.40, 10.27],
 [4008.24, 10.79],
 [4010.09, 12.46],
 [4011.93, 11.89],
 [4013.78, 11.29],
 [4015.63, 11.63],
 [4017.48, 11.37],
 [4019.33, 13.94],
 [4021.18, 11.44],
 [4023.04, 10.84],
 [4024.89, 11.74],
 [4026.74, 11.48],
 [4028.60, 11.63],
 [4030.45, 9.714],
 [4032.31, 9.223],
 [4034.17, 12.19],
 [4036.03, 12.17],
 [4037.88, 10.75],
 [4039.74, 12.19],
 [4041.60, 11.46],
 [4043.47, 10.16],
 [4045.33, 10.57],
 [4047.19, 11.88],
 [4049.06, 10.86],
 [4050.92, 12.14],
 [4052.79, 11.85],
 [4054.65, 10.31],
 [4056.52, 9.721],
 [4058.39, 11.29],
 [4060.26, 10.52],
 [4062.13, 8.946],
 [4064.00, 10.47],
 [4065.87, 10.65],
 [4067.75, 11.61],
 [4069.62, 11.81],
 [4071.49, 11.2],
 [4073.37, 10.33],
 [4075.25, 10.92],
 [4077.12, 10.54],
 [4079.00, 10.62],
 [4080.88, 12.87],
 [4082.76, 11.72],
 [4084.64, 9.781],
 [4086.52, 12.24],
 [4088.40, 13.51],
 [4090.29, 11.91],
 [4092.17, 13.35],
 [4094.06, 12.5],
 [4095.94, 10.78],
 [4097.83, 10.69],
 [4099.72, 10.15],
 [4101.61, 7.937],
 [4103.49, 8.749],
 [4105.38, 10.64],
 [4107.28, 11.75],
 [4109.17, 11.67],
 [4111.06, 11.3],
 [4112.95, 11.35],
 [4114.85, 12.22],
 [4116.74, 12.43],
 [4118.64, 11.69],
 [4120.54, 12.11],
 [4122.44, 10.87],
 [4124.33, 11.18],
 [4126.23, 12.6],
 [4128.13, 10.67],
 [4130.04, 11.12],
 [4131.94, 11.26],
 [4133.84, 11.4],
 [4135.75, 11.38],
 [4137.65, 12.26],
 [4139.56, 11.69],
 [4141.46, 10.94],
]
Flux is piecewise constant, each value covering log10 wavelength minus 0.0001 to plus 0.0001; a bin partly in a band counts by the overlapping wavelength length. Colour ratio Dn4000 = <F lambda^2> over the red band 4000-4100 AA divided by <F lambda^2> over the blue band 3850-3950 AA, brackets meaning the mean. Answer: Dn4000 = 1.88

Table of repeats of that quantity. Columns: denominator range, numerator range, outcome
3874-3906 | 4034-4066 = 1.75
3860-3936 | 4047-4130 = 1.87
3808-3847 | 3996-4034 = 2.18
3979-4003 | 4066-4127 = 1.10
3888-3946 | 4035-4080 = 1.80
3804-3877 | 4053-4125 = 2.12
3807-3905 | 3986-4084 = 1.97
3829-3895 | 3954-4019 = 1.65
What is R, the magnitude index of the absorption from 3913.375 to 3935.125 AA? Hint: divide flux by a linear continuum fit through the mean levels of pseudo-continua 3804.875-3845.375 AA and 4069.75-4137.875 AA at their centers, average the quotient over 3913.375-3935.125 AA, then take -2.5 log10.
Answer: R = 0.309 mag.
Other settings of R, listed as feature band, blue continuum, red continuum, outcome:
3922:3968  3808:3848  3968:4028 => 0.39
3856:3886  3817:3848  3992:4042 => 0.07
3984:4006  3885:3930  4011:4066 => -0.13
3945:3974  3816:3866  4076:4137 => 0.21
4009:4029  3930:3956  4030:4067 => -0.22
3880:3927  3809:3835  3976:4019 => 0.11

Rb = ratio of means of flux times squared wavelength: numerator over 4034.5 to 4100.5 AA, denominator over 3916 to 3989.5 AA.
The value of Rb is 1.77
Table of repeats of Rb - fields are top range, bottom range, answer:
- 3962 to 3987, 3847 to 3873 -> 1.13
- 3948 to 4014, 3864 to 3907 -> 1.41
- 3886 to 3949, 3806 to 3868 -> 1.15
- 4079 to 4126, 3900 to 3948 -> 1.93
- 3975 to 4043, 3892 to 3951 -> 1.71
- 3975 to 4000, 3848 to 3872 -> 1.76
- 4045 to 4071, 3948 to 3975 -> 1.70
